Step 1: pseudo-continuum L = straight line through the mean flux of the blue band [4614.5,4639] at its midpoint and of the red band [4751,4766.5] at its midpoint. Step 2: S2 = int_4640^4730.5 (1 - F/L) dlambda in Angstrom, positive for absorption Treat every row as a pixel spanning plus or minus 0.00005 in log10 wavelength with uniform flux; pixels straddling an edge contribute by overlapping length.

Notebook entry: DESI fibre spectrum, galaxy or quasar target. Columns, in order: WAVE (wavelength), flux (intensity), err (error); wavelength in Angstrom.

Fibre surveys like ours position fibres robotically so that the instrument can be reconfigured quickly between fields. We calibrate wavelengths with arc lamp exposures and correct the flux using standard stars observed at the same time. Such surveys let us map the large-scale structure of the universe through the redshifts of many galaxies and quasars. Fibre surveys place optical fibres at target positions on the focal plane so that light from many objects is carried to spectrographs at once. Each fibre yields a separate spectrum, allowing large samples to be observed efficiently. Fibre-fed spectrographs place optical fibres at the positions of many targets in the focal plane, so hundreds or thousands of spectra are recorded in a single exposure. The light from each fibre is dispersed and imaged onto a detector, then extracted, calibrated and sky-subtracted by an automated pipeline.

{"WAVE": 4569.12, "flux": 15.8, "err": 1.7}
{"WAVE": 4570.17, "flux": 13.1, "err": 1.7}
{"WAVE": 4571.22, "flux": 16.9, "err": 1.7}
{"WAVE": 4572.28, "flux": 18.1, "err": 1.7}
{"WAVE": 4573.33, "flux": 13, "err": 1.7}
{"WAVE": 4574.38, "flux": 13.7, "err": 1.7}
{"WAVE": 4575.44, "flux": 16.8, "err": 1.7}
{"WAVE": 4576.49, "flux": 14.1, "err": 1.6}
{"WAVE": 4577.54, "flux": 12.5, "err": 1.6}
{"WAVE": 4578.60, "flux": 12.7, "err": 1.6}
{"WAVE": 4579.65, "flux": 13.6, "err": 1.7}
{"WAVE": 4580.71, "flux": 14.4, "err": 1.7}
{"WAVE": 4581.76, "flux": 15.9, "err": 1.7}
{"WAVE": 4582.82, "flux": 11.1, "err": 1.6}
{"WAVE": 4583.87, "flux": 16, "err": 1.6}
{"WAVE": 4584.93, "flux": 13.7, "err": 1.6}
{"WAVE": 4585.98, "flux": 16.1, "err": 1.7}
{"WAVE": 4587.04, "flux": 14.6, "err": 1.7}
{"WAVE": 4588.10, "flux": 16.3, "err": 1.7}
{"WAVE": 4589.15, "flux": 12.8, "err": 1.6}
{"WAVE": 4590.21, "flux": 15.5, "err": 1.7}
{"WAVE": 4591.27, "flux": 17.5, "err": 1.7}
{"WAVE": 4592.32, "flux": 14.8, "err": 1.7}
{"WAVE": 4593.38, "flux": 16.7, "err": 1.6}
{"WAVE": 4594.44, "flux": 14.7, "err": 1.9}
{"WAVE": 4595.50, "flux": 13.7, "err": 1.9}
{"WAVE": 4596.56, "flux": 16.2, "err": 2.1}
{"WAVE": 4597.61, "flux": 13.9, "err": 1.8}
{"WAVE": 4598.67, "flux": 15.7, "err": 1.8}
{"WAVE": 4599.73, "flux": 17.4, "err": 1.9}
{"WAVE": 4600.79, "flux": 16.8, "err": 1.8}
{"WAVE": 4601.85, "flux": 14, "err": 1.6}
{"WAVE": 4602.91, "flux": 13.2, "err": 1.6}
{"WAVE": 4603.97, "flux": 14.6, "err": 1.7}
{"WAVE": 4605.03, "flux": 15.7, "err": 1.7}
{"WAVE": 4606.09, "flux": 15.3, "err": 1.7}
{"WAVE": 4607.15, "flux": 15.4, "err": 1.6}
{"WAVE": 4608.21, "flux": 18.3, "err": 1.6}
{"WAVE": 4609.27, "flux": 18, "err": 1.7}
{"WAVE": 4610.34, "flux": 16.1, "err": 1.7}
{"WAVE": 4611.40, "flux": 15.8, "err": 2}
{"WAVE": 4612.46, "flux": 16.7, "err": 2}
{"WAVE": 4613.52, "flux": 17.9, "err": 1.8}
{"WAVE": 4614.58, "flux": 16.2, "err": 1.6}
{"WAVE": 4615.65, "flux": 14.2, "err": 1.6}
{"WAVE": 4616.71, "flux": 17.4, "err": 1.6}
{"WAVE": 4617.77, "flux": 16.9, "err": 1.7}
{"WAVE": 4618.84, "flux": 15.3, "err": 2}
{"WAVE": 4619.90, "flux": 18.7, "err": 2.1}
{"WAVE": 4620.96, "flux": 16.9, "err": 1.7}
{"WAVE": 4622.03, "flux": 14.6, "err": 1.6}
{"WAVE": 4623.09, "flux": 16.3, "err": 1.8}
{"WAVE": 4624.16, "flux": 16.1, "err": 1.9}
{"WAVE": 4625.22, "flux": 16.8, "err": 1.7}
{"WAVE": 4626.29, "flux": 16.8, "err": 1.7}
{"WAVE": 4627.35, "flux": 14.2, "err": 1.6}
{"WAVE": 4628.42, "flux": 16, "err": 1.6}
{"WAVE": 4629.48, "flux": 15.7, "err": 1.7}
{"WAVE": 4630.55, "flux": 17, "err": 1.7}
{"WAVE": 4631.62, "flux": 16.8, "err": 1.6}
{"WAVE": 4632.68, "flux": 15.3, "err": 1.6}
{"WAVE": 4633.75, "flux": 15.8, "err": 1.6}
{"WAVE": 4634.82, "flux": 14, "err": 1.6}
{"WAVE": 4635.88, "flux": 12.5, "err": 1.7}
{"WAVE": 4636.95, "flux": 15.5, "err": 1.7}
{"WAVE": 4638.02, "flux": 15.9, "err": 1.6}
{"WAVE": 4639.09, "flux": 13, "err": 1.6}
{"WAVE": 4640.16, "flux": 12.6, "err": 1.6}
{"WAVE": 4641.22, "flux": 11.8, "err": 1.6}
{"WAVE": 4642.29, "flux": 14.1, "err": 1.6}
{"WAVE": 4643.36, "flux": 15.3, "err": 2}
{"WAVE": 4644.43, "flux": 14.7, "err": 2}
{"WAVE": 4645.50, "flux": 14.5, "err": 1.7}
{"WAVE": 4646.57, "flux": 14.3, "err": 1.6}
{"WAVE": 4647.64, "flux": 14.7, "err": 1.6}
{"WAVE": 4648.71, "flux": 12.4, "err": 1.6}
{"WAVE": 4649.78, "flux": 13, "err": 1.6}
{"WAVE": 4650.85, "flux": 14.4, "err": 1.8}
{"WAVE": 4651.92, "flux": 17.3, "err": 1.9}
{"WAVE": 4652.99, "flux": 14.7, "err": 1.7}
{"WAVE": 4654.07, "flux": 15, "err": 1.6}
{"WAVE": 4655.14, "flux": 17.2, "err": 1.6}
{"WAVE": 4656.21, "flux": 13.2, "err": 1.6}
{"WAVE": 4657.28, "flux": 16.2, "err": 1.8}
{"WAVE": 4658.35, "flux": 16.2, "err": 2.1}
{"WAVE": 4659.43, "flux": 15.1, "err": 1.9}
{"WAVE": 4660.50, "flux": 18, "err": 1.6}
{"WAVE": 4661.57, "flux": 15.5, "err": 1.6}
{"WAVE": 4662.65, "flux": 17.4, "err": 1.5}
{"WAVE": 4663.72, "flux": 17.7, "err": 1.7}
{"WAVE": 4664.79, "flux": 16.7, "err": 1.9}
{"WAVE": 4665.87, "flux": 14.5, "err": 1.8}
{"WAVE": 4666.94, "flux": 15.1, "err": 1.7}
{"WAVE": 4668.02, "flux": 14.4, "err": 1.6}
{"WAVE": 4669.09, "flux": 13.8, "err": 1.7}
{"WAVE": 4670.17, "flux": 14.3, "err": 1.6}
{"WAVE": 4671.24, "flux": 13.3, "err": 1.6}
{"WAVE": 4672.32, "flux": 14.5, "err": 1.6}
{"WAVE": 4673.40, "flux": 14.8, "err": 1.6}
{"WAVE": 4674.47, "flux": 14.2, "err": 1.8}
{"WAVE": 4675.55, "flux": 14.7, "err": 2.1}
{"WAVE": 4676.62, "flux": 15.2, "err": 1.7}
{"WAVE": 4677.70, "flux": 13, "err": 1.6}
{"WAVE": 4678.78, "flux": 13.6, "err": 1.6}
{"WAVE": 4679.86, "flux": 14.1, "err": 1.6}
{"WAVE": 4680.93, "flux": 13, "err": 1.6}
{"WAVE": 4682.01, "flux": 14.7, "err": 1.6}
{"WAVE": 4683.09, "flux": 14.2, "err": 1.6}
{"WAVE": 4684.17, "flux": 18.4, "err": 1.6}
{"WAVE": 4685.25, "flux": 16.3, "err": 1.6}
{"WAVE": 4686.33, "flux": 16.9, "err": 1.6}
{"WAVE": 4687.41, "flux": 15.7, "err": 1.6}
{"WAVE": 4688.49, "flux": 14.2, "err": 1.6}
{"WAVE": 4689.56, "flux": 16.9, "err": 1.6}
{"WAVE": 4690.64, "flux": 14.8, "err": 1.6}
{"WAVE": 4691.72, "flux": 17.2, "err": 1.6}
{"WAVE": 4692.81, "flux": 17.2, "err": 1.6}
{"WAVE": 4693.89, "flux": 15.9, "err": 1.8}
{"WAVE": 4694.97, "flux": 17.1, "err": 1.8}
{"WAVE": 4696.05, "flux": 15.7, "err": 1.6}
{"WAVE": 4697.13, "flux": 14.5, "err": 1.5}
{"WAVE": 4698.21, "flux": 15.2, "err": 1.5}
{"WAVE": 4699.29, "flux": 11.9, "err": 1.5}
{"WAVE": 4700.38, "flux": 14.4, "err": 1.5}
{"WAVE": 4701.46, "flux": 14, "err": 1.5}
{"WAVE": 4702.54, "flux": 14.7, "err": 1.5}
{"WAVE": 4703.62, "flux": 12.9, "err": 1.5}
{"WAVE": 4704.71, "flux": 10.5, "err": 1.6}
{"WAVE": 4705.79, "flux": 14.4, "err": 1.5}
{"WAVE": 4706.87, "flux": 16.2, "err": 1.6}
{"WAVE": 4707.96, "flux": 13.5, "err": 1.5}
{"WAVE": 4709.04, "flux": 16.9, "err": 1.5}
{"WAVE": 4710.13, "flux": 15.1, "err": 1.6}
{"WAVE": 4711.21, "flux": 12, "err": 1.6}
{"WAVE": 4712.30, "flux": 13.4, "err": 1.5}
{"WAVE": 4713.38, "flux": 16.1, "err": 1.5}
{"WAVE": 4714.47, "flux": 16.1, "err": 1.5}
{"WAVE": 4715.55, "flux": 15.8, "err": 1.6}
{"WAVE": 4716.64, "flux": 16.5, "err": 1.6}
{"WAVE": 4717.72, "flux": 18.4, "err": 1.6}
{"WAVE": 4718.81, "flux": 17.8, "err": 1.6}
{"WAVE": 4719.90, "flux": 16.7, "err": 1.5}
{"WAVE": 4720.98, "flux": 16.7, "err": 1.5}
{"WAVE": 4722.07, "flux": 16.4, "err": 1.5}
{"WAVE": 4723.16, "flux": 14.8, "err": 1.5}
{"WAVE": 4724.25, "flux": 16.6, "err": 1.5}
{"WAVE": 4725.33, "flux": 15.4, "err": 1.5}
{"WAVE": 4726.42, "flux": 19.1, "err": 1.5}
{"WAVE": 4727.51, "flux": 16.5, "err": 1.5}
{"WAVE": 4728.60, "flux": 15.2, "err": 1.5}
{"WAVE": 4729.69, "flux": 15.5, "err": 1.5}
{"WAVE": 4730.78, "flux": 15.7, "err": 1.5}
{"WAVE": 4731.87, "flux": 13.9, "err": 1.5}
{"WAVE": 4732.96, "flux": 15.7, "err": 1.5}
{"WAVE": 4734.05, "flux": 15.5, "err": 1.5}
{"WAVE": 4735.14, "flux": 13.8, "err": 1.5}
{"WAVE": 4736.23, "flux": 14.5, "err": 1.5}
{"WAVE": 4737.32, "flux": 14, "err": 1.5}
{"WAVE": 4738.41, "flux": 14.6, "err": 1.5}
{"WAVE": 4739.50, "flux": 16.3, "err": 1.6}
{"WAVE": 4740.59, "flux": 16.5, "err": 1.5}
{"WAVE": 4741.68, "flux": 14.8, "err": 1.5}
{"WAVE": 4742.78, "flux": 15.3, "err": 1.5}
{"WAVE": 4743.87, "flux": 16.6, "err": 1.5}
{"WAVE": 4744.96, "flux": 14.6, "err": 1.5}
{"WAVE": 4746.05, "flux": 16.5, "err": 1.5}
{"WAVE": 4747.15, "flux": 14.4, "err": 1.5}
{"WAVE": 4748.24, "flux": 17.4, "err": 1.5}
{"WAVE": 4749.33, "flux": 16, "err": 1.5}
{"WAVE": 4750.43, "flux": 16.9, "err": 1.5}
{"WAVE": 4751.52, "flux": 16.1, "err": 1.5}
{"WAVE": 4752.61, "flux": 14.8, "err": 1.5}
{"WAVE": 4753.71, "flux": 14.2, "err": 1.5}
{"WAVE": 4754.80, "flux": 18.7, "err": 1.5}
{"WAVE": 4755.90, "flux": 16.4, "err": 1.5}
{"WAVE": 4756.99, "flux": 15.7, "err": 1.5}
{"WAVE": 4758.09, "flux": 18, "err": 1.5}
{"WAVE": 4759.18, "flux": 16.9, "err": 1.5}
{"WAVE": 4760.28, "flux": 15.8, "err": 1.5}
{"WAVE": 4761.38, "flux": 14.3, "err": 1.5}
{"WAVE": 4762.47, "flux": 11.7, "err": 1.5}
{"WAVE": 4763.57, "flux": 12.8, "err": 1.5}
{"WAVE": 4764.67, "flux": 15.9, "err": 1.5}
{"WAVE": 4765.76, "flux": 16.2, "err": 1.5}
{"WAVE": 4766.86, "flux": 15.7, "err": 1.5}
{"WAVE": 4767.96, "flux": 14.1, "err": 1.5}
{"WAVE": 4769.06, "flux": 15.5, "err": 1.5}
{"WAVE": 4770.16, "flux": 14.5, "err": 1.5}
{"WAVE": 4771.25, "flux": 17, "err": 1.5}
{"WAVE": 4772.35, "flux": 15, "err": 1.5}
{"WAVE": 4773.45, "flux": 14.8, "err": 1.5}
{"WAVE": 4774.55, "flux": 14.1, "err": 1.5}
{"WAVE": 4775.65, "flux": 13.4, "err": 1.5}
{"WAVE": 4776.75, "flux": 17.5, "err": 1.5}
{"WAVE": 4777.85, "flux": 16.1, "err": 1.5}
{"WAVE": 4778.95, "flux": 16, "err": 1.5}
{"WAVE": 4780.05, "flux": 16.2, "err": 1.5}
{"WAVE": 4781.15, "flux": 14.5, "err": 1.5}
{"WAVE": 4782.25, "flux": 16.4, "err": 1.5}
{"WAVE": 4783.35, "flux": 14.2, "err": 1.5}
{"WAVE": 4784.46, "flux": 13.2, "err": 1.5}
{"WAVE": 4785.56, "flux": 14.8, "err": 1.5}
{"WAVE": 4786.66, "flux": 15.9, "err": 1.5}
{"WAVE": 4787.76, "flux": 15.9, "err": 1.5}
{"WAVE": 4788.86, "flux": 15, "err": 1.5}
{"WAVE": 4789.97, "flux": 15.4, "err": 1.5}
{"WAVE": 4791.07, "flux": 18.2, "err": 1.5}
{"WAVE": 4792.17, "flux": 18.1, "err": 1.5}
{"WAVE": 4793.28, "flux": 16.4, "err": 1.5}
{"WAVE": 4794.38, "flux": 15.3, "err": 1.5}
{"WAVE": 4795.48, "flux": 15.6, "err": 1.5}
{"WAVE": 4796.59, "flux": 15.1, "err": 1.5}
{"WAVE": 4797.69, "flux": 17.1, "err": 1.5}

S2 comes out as 3.0 Angstrom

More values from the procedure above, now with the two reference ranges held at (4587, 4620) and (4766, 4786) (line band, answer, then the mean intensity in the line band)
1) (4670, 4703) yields 1.08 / 15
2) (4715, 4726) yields -0.83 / 16.5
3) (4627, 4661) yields 1.67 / 14.9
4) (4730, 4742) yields 0.22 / 15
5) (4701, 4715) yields 1.03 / 14.3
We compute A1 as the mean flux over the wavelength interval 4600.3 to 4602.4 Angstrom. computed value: 15.3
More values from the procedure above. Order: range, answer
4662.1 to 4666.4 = 16.6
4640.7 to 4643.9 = 13.7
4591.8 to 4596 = 15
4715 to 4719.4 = 17.1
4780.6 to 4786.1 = 14.6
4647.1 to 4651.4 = 13.6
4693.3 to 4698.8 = 15.7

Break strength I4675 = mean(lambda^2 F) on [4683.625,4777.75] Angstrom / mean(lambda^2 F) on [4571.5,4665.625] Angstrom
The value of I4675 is 1.1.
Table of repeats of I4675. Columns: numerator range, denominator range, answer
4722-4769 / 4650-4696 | 1.04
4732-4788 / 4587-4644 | 1.05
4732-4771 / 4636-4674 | 1.08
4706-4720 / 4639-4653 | 1.15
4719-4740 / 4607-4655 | 1.06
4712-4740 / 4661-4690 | 1.07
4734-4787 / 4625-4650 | 1.10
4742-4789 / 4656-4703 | 1.05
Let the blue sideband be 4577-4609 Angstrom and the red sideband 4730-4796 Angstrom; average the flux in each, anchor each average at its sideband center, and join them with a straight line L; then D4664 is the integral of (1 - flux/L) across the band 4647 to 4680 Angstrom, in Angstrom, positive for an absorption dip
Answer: 0.5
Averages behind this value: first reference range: 15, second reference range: 15.5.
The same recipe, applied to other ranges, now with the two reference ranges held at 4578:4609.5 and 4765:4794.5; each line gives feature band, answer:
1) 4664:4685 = 0.9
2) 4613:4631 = -1.3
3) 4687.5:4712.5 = 1.0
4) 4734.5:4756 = -0.2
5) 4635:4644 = 0.8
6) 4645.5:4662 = 0.1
